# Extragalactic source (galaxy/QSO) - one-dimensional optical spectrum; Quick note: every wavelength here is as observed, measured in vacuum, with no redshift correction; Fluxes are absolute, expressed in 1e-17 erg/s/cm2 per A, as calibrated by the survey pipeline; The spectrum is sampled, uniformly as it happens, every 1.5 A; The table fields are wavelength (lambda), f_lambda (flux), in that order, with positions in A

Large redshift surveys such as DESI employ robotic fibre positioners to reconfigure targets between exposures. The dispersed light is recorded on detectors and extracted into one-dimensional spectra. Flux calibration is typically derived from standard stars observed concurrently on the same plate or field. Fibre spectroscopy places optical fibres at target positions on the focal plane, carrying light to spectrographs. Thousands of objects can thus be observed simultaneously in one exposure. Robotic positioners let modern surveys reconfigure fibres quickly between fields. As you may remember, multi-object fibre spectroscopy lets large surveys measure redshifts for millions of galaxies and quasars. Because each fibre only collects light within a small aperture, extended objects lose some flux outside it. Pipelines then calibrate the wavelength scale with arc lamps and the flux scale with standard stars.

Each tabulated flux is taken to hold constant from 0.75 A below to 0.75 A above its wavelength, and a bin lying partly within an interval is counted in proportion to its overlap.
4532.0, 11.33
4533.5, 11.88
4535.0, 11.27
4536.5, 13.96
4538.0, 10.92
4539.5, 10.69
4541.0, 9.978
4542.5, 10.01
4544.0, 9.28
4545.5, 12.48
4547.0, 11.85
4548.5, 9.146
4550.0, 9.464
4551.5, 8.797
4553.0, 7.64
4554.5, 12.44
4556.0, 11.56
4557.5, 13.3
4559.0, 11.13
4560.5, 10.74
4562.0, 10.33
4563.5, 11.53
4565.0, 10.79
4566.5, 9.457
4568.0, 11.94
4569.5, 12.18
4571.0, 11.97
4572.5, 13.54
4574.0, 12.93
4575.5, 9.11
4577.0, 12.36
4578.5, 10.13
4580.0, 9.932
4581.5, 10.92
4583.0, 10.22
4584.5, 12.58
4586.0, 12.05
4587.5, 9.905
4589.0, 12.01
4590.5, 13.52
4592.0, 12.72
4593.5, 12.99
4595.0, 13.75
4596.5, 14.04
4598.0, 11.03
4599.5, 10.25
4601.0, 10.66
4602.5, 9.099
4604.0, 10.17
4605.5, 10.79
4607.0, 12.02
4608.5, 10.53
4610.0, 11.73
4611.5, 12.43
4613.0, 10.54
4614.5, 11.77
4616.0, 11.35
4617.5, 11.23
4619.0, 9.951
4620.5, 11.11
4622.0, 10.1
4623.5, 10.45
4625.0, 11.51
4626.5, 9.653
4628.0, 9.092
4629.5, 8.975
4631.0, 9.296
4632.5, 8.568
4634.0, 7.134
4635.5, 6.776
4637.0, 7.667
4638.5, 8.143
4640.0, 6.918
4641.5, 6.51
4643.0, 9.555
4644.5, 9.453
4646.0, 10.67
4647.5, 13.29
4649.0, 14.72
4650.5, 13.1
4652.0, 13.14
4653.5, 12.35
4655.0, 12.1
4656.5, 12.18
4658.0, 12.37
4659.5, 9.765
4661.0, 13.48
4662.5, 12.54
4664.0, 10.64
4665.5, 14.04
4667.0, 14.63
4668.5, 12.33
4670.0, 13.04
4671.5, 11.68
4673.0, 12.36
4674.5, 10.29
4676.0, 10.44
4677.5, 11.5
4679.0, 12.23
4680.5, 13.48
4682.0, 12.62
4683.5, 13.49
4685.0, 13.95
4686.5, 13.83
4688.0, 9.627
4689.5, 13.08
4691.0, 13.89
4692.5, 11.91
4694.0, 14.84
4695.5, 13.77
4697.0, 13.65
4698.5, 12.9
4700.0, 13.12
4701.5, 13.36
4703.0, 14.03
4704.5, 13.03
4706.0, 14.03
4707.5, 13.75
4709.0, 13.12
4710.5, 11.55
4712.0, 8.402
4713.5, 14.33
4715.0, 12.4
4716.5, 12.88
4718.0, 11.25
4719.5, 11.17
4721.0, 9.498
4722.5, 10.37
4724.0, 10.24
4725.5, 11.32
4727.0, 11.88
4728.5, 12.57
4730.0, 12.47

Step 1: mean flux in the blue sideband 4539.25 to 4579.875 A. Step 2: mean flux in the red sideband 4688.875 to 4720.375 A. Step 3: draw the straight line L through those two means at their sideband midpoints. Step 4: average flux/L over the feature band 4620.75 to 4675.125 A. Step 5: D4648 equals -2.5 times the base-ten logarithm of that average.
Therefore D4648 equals 0.13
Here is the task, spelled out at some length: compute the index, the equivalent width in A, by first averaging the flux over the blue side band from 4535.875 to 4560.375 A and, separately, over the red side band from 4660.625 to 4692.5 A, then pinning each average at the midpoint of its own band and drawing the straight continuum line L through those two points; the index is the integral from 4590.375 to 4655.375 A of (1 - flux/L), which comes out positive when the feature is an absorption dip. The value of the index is 6.07 A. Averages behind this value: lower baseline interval 10.8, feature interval 10.7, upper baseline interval 12.5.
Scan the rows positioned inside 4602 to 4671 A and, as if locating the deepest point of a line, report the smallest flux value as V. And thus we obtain 6.51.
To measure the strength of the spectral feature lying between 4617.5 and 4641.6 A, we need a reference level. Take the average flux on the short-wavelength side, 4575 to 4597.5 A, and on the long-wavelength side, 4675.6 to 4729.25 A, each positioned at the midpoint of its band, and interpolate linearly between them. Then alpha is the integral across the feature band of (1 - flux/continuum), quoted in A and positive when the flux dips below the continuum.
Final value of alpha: 6.04 A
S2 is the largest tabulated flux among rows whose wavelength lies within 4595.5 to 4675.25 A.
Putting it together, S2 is 14.72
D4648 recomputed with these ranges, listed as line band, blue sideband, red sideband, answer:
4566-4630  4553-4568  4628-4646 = -0.16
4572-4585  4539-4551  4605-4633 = -0.08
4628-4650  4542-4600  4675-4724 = 0.29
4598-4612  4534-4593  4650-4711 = 0.08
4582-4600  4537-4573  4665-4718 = -0.07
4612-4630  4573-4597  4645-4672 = 0.16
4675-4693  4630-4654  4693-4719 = -0.06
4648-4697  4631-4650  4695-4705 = -0.11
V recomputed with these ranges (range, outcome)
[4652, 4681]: 9.765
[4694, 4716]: 8.402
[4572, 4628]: 9.092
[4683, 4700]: 9.627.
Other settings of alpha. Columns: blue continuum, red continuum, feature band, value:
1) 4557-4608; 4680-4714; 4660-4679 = 0.6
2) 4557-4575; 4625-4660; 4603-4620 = -0.6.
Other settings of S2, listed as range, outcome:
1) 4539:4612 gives 14.04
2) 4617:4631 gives 11.51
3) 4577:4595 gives 13.75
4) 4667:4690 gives 14.63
